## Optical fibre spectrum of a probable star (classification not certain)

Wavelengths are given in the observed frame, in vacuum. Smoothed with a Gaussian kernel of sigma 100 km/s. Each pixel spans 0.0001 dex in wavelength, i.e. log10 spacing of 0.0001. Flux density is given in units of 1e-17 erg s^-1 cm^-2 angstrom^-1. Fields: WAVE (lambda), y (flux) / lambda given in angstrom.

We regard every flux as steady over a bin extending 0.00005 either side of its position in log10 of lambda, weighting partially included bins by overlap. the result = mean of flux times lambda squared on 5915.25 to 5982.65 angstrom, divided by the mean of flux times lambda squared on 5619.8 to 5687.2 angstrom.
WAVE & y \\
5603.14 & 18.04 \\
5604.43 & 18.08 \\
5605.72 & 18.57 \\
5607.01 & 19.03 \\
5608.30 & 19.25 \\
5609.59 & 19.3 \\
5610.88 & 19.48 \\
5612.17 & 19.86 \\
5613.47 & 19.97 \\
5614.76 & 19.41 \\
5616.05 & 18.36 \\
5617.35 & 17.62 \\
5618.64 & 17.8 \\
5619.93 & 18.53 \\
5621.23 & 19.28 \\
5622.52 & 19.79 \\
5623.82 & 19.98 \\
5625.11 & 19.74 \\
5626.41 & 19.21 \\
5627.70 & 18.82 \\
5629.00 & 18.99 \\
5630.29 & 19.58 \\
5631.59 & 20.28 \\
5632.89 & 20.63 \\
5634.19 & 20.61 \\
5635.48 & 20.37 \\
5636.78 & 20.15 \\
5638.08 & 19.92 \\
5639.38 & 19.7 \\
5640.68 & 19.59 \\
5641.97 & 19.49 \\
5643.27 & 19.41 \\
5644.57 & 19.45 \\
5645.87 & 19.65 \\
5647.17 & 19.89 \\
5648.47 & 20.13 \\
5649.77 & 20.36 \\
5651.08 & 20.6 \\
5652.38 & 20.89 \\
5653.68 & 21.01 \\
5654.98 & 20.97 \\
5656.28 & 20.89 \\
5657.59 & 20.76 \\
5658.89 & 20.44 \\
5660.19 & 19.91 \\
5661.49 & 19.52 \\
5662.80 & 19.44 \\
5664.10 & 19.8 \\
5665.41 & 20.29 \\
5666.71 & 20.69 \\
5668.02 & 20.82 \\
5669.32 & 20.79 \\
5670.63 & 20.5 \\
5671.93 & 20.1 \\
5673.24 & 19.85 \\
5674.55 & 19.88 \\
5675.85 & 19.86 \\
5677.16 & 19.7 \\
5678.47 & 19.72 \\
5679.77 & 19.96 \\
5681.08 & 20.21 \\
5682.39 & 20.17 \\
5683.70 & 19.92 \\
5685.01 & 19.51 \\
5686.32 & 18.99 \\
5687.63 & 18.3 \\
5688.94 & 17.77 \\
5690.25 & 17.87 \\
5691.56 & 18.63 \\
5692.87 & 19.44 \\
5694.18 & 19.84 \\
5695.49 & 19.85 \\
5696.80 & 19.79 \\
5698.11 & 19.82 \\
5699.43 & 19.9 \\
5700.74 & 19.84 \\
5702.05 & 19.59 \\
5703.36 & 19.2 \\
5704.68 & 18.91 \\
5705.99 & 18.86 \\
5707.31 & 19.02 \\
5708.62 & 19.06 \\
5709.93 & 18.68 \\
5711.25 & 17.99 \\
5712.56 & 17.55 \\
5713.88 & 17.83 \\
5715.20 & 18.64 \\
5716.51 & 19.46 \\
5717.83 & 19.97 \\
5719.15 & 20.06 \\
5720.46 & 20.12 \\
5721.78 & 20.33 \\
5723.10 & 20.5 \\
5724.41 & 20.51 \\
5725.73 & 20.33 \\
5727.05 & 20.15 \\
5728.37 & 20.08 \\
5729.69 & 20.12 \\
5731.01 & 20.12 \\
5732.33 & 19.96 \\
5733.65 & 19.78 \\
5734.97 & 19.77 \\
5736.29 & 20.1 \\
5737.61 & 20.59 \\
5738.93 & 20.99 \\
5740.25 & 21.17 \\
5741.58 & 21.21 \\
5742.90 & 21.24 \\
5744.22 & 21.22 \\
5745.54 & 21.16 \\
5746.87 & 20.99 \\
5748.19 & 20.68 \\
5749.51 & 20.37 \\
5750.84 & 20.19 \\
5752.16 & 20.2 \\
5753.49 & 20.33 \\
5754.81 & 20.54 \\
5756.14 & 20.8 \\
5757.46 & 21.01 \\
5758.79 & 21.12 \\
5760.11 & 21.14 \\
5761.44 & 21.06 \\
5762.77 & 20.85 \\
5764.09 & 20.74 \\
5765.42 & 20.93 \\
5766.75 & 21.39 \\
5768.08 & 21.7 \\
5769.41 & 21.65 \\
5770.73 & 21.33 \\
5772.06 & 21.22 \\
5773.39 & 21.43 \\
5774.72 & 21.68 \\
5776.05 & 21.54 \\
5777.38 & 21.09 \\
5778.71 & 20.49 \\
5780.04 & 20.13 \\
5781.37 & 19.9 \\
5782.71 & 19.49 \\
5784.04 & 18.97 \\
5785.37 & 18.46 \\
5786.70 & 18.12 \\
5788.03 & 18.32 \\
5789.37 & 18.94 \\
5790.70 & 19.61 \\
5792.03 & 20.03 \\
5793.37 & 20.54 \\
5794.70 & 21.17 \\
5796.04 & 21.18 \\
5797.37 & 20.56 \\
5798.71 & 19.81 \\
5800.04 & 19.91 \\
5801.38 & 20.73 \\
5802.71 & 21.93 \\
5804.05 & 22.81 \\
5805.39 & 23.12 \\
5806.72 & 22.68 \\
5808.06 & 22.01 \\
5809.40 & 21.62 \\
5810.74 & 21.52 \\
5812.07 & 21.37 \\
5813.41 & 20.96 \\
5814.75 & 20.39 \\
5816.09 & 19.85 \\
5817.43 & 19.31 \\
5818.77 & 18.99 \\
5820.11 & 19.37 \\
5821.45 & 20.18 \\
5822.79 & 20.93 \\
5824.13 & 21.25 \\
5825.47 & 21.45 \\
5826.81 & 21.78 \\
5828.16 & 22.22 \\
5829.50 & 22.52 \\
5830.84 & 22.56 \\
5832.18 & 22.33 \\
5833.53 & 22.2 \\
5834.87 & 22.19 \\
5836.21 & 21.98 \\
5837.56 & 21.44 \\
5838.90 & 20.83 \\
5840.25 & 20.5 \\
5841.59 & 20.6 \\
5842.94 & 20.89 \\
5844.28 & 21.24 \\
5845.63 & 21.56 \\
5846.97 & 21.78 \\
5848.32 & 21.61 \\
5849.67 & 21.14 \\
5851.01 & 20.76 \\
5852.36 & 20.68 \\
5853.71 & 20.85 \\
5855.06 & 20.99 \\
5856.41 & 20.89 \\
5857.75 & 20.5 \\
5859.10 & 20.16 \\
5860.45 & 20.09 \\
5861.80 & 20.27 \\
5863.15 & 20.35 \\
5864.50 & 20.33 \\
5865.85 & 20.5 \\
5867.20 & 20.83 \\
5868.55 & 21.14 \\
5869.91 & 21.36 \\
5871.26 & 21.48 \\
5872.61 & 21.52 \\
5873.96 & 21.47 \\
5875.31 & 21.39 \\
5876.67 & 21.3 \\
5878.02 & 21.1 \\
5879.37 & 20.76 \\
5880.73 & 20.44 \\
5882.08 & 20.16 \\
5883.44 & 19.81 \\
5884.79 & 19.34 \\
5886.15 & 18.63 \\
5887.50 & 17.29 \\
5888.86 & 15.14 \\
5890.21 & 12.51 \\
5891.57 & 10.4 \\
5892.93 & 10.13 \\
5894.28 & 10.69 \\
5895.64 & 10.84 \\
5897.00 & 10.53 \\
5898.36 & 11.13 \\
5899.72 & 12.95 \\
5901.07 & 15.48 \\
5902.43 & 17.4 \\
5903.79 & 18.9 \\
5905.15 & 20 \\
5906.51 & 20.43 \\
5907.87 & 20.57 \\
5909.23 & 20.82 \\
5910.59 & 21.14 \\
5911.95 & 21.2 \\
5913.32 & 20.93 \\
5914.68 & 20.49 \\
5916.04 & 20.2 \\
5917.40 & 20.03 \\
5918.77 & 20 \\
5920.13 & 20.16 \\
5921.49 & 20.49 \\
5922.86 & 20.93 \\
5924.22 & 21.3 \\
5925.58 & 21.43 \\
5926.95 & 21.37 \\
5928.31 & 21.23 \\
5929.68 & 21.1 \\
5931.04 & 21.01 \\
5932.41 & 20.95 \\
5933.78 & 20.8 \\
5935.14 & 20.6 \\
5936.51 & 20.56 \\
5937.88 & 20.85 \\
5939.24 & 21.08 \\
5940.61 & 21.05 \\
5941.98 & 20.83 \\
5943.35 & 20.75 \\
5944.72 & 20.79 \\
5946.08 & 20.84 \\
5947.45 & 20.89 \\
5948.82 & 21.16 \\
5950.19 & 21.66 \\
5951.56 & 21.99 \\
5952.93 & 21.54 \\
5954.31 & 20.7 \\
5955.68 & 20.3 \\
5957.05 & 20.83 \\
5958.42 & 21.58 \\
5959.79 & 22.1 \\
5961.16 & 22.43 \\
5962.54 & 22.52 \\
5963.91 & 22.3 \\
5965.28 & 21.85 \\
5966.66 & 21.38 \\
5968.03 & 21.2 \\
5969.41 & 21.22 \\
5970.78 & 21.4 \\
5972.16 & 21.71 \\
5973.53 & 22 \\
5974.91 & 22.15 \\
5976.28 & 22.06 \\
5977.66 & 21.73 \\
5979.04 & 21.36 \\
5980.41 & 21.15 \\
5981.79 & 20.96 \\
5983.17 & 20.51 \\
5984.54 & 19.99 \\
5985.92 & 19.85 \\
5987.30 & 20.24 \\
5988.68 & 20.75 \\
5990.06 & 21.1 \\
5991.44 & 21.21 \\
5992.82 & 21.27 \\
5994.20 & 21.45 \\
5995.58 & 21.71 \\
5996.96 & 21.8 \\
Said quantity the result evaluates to 1.17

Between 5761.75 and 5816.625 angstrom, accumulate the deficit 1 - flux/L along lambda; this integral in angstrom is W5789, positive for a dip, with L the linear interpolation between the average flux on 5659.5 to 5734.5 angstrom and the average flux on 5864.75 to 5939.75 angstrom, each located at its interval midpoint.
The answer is -4.00 angstrom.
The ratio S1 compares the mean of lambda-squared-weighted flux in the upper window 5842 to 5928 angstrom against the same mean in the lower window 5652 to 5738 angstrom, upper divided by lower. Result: 1.0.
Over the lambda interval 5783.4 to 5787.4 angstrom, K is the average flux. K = 18.5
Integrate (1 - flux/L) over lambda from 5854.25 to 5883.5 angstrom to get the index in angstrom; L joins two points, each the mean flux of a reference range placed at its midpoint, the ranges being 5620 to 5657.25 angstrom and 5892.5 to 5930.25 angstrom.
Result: -3.5 angstrom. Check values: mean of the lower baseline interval 20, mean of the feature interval 20.8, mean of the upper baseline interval 18.3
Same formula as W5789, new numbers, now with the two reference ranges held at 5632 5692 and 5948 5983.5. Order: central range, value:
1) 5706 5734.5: 1.02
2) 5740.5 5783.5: -0.91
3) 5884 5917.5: 7.20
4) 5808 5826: 0.13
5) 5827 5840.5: -0.70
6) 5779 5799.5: 0.91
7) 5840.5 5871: 0.16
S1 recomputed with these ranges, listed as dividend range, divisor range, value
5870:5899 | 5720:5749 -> 0.87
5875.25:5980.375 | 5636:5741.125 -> 1.08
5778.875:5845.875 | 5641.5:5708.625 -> 1.10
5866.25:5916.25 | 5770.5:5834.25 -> 0.90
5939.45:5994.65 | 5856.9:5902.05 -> 1.23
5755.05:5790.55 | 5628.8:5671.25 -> 1.06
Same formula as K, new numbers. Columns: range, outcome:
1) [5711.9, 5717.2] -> 18.4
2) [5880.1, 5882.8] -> 20.3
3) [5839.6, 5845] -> 20.8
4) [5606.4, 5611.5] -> 19.3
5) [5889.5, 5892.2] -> 11.5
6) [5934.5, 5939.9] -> 20.8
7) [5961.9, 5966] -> 22.2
